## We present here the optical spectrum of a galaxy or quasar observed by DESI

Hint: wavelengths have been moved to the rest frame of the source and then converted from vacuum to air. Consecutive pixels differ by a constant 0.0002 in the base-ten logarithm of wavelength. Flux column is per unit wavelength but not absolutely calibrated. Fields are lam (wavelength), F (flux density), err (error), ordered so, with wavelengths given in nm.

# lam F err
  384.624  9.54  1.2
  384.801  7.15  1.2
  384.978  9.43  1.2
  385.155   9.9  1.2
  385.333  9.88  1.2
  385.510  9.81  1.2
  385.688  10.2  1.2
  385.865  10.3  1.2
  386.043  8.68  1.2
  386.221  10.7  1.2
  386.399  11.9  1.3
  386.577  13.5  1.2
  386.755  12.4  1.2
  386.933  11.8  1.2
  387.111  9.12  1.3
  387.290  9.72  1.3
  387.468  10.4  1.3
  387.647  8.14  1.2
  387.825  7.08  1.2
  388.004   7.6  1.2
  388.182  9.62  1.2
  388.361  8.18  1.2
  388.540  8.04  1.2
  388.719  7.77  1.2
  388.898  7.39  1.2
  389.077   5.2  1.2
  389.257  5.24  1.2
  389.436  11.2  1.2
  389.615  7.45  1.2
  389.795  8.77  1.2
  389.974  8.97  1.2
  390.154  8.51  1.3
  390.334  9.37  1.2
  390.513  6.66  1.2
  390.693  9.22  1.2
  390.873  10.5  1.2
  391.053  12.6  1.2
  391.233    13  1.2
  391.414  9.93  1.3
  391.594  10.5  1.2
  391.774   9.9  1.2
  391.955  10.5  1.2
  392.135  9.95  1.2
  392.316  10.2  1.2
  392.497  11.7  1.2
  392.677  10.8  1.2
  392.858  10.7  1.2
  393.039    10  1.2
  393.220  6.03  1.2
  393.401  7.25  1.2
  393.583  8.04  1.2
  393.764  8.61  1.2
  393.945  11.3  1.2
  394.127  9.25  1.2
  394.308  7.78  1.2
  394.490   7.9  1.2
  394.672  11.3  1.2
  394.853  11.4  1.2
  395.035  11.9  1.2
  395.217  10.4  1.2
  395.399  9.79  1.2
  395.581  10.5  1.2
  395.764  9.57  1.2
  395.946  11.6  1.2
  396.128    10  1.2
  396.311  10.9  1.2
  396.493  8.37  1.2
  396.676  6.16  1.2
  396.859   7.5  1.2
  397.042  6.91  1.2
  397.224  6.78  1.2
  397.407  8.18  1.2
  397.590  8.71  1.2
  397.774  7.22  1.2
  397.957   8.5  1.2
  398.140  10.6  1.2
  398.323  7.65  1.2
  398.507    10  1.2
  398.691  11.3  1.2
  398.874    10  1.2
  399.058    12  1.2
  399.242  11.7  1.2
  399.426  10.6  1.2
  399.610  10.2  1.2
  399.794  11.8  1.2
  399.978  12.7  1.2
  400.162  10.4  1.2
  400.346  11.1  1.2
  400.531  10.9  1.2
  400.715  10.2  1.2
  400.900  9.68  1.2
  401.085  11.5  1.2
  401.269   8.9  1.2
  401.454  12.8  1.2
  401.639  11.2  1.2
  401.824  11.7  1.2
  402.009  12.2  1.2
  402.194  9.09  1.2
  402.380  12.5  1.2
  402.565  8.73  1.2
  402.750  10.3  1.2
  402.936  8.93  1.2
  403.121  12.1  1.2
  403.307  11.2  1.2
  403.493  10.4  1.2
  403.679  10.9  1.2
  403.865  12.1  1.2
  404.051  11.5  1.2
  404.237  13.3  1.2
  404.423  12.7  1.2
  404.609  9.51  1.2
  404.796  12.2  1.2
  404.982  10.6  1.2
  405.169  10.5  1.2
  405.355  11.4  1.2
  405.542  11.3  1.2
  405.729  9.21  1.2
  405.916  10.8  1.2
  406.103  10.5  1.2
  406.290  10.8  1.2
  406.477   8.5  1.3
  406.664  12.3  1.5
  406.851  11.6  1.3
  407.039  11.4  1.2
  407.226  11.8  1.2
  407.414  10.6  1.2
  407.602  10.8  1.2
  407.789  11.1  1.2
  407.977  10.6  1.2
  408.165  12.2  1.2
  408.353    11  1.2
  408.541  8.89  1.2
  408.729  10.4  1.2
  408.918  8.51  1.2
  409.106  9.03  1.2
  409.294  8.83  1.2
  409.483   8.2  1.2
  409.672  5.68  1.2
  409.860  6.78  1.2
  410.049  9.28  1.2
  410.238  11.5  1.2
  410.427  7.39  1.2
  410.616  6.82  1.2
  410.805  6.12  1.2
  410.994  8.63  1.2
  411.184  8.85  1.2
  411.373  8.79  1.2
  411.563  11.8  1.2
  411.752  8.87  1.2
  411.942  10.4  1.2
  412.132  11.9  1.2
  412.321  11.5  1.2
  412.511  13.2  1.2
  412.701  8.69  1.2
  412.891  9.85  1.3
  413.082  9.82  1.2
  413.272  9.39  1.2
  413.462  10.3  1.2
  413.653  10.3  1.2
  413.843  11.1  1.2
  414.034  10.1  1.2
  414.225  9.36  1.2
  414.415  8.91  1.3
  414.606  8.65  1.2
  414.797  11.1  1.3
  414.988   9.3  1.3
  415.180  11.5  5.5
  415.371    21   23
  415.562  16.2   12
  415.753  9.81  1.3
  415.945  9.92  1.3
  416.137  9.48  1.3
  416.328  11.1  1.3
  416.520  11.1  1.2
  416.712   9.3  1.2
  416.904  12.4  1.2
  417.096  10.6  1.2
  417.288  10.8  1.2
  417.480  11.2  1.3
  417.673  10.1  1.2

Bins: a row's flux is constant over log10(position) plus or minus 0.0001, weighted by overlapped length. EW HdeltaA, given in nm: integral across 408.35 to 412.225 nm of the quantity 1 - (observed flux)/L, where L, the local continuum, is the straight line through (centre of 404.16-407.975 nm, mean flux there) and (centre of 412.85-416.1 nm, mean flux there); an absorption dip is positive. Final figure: 0.74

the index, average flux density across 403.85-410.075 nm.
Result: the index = 10.4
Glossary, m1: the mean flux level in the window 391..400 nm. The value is 9.77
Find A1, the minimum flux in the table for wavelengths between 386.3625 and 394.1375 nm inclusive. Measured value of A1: 5.2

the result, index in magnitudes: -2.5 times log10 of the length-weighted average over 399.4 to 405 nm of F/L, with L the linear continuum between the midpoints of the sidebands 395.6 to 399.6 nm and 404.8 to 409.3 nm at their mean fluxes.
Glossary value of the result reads -0.12 mag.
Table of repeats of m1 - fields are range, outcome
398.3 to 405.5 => 11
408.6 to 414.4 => 9.37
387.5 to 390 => 7.93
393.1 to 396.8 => 9.39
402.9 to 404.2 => 11.2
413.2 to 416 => 11.2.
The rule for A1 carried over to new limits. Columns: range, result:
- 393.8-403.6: 6.16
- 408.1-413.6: 5.68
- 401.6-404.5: 8.73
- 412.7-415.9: 8.65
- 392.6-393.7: 6.03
